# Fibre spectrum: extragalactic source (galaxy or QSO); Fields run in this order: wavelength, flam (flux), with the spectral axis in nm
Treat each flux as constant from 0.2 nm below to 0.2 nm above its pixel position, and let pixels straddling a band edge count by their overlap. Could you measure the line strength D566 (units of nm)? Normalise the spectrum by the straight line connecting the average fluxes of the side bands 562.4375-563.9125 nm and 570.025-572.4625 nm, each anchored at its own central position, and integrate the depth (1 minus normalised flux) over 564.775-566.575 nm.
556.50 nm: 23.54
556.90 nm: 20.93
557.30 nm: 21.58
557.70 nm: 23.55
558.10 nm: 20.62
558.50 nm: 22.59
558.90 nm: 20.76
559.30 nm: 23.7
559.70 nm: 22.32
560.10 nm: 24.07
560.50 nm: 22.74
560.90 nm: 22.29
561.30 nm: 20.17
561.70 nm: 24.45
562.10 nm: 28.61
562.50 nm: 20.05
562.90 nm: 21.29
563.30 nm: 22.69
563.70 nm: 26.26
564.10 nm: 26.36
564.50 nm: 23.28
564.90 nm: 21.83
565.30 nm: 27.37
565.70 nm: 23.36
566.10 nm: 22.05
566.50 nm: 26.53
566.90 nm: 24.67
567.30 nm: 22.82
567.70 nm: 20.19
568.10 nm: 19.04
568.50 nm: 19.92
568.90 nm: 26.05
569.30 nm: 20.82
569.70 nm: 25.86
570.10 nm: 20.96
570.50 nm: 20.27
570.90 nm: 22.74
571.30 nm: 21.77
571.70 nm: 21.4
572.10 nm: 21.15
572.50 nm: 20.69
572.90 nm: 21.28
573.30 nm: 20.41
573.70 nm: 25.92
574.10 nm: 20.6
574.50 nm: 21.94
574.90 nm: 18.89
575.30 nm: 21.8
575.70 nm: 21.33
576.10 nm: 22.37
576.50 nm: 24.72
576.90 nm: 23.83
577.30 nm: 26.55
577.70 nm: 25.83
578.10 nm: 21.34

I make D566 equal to -0.14 nm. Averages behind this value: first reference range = 22.8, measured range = 24.2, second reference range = 21.4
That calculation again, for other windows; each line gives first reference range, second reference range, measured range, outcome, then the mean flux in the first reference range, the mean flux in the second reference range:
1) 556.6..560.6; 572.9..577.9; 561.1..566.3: -0.28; 22.3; 22.8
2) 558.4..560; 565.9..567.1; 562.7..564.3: -0.04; 22.4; 24.4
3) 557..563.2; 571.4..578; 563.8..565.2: -0.11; 22.6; 22.4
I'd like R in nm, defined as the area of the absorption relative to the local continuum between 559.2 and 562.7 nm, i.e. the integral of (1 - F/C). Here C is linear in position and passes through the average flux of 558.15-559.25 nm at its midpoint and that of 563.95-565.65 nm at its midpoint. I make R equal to -0.05 nm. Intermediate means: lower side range 21.8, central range 23.1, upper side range 24.5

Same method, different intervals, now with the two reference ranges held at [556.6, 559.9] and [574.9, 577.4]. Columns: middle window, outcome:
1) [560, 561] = -0.038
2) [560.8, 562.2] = -0.091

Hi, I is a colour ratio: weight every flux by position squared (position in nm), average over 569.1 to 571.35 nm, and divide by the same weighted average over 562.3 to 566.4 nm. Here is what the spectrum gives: 1.0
